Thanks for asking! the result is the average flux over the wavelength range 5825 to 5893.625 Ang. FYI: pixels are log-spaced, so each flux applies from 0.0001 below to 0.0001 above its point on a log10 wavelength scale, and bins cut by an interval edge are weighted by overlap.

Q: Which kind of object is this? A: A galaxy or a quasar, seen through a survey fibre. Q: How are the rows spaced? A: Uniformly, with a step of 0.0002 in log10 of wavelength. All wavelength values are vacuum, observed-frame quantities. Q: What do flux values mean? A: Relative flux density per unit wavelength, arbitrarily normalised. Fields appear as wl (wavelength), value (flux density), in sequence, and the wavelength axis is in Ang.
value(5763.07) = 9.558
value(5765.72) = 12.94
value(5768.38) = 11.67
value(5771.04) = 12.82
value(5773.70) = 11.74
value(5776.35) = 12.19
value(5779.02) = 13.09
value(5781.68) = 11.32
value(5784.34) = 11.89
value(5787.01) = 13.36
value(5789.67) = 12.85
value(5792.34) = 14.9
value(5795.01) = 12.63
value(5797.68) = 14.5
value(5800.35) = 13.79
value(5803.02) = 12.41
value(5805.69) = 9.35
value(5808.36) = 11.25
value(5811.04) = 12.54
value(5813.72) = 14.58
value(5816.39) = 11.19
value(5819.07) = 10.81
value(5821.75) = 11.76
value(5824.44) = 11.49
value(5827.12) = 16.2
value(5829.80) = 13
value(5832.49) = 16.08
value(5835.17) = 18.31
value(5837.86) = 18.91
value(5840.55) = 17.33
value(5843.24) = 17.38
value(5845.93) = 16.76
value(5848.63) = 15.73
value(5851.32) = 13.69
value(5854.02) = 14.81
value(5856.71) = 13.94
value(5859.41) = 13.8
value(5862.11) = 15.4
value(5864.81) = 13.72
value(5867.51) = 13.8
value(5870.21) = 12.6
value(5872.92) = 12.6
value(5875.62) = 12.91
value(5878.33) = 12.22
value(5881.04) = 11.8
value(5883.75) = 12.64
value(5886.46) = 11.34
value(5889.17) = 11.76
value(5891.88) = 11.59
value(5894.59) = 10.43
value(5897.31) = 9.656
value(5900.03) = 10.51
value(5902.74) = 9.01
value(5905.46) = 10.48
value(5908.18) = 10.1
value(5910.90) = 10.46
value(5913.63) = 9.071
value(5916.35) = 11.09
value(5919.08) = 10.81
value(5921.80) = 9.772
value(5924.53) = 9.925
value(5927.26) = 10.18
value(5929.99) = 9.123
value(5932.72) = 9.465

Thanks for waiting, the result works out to 14.3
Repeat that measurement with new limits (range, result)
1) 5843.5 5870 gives 14.7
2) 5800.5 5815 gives 12.2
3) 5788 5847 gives 14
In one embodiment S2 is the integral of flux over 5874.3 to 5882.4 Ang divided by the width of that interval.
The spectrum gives 12.3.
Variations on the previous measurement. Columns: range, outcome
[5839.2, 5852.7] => 16.2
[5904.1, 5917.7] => 10.2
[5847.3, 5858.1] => 14.5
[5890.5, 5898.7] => 10.6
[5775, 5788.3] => 12.4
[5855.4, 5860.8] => 13.9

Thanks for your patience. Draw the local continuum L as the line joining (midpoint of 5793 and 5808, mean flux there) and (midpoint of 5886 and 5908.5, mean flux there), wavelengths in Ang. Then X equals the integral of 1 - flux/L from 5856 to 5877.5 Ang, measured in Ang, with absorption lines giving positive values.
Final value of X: -4.57 Ang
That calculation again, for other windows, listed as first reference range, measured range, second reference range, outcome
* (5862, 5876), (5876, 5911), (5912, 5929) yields 2.5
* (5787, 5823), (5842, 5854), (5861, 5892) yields -2.9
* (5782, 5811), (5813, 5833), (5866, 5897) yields -0.8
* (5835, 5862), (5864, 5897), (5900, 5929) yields 2.4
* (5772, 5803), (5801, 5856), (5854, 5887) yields -4.8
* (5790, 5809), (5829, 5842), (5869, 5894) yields -4.6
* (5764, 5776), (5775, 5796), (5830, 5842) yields 0.9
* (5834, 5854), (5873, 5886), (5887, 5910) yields 0.3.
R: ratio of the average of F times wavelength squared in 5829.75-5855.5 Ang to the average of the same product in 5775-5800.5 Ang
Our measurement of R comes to 1.28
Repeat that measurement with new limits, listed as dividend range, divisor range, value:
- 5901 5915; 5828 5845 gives 0.60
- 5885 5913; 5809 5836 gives 0.80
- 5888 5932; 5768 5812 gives 0.85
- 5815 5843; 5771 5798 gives 1.16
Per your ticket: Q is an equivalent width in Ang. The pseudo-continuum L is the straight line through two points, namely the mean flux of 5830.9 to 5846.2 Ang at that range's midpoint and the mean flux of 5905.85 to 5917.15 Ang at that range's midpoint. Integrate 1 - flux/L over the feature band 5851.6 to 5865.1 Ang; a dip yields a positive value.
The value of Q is 1.0 Ang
